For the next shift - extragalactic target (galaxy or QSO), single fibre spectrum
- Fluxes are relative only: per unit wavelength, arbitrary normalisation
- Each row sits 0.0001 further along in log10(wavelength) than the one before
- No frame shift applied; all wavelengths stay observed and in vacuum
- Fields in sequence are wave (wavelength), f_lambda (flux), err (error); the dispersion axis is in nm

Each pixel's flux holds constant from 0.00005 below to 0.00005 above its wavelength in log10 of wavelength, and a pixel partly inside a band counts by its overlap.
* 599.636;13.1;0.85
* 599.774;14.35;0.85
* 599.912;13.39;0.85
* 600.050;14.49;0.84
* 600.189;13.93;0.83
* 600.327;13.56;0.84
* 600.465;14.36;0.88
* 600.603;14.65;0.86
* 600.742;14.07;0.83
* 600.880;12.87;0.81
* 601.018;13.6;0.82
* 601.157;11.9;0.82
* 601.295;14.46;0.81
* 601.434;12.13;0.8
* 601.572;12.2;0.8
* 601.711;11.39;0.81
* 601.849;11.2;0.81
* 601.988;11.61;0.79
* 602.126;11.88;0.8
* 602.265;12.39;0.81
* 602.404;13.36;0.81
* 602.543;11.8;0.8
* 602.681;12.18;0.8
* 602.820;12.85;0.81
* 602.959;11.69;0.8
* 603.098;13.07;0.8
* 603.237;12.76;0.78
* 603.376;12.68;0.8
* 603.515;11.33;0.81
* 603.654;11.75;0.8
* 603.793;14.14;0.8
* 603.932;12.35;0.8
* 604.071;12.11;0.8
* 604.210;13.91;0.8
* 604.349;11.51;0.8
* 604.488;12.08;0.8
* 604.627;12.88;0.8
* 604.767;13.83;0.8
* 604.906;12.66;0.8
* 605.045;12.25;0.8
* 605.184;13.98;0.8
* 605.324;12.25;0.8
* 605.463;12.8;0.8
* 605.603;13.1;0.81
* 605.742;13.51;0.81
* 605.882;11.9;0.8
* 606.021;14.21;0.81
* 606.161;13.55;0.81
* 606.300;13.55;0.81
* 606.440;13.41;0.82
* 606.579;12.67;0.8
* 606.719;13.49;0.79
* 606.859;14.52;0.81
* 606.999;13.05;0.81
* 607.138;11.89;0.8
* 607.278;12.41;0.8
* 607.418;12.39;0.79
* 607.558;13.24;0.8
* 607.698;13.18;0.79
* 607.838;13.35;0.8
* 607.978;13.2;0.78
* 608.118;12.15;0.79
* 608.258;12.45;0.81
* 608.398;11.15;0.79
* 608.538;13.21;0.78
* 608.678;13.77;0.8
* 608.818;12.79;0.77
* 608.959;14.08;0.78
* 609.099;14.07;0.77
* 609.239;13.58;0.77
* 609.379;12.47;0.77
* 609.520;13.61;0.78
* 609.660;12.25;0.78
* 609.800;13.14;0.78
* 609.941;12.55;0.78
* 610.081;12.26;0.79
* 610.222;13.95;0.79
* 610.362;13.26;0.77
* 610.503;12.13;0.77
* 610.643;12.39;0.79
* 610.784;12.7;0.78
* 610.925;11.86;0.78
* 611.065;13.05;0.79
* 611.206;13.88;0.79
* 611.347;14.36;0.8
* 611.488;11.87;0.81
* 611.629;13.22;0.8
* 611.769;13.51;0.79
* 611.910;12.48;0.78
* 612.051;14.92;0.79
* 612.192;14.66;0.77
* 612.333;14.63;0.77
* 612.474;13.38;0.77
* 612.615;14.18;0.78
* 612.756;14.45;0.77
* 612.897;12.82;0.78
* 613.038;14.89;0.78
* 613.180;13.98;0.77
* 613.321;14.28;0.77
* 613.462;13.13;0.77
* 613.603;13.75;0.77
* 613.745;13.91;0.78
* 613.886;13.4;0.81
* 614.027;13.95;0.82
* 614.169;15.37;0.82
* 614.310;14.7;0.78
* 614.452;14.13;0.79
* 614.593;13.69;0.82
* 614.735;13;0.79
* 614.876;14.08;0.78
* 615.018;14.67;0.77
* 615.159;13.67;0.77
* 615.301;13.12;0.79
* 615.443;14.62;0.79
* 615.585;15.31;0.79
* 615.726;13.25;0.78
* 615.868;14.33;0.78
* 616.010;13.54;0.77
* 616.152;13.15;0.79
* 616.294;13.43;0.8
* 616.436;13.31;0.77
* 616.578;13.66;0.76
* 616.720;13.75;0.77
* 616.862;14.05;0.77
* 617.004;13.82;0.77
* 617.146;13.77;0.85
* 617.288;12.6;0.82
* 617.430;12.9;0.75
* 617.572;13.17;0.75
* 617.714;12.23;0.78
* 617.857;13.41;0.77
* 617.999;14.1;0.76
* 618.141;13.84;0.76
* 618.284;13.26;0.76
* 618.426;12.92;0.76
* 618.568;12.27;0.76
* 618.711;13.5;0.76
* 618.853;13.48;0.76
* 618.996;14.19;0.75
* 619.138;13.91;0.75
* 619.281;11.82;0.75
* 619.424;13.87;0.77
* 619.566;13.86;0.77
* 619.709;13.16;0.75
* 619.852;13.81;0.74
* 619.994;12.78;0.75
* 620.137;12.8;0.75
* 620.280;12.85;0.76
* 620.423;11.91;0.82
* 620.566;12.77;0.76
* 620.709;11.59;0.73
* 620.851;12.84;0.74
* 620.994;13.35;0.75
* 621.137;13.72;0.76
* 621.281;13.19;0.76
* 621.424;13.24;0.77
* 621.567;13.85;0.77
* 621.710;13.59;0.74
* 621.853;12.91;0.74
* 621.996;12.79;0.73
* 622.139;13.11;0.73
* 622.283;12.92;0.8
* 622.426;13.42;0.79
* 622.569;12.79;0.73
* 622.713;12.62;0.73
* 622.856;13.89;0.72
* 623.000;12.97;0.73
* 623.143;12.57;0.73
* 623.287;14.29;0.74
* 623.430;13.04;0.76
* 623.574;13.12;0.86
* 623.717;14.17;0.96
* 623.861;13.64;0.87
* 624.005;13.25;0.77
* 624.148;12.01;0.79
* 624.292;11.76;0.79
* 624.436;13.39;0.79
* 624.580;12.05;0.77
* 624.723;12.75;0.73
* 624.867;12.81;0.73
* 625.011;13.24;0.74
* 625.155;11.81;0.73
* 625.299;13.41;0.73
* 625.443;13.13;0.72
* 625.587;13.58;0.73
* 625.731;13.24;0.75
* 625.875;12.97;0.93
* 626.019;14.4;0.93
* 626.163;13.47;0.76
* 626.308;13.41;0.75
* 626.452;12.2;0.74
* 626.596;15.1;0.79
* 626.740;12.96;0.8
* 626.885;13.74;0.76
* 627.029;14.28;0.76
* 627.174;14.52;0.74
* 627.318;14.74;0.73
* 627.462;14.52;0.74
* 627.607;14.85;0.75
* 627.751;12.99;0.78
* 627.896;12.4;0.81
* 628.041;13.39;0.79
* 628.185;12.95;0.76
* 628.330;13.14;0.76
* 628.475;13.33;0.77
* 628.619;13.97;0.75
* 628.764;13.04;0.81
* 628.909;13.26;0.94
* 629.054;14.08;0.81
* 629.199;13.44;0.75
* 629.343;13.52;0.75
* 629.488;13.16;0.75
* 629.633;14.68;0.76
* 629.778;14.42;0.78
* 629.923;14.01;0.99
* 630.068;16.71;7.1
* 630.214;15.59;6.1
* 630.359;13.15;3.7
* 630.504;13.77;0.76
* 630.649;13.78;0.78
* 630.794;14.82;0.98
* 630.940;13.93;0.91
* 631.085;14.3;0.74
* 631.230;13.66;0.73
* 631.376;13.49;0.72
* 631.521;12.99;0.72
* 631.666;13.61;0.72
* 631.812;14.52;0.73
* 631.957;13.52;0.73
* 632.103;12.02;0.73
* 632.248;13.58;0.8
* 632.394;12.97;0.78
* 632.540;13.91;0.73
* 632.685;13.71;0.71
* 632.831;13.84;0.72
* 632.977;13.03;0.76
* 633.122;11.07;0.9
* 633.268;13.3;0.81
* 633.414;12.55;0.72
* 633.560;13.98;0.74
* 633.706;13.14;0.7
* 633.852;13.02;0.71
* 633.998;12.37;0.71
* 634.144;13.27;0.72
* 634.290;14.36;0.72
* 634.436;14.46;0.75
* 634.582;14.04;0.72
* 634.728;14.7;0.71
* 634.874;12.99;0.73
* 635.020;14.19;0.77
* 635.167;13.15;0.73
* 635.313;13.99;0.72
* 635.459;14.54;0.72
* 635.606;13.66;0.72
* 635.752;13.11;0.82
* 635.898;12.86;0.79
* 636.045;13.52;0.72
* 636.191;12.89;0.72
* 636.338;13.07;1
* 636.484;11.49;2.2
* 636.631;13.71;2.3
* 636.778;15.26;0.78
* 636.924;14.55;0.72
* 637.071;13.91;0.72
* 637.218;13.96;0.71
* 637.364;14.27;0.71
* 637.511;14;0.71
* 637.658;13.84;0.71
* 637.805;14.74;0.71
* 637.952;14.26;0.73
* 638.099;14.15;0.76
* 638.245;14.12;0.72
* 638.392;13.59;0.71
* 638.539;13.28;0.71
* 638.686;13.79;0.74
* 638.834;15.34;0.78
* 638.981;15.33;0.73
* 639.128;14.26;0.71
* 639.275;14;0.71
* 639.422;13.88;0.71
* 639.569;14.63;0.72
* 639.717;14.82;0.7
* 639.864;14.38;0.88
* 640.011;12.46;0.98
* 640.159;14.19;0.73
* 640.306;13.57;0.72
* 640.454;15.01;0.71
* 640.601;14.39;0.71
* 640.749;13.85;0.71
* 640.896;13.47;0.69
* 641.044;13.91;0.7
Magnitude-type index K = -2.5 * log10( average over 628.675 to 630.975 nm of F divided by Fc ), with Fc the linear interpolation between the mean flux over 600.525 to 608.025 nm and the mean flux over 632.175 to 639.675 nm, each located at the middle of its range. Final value -0.04 mag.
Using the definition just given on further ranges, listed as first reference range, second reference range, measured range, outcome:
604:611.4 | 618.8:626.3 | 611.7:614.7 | -0.08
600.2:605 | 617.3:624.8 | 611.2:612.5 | -0.06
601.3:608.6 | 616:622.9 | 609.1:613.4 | -0.04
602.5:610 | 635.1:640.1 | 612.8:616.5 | -0.06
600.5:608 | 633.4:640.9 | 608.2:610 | 0.00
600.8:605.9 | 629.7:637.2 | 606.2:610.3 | -0.02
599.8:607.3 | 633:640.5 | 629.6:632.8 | -0.03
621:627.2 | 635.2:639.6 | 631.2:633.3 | 0.03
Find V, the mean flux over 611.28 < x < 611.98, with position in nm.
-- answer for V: 13.1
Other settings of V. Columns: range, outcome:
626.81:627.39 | 14.3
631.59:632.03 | 13.9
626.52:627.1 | 14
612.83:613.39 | 14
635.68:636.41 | 13.1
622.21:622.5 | 13.2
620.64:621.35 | 12.9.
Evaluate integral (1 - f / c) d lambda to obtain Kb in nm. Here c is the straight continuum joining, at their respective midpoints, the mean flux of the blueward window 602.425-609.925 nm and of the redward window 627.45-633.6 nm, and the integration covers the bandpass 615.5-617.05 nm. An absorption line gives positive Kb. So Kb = -0.07 nm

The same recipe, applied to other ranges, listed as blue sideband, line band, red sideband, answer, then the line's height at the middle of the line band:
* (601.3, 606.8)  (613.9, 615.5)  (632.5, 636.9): -0.14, 12.9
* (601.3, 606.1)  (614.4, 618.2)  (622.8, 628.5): -0.19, 13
